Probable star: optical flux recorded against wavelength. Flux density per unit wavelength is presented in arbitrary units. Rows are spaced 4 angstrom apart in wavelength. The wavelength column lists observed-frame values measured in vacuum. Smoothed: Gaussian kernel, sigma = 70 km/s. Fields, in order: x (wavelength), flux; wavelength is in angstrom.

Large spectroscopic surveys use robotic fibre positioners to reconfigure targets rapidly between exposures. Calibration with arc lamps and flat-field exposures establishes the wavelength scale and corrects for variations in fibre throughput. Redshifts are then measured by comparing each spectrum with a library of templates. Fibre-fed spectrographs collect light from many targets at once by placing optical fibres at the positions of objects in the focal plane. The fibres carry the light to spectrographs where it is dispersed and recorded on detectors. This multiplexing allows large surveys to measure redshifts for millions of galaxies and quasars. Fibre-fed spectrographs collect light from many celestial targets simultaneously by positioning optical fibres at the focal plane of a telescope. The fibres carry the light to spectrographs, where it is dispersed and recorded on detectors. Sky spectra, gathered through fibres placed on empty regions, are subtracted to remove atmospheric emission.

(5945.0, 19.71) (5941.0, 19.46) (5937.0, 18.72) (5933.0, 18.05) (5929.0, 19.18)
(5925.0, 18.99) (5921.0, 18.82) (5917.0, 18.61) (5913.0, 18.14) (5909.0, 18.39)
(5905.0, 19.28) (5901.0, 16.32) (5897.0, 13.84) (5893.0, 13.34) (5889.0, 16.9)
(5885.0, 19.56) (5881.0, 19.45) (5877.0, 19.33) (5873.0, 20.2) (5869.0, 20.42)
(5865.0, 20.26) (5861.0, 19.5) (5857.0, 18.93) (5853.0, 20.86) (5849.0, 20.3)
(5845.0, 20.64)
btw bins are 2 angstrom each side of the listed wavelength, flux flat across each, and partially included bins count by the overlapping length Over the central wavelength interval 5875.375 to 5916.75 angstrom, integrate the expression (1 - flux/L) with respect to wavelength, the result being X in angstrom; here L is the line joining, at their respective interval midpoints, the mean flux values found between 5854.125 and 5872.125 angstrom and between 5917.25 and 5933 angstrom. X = 3.9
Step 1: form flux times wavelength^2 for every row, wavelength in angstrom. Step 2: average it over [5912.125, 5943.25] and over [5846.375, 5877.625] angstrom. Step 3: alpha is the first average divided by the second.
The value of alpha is 1.0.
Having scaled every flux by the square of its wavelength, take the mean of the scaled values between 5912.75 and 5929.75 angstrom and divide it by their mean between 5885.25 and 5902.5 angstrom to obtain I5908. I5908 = 1.22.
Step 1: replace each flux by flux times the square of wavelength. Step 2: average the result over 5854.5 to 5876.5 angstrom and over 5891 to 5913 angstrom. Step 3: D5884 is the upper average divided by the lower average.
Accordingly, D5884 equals 0.8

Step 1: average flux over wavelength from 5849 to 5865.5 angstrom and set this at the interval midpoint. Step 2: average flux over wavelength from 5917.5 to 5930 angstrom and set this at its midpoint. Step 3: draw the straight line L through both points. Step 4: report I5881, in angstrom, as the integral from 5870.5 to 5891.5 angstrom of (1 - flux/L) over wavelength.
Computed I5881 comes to 0.6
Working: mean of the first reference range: 19.9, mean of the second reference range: 18.9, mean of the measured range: 19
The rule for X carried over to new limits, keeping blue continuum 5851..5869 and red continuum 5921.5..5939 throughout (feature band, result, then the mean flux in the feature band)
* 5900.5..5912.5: 0.6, 18.2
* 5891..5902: 2.8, 14.3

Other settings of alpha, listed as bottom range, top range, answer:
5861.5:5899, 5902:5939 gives 1.04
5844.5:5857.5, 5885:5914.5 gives 0.84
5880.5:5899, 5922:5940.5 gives 1.16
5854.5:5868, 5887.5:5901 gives 0.76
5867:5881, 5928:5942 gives 0.96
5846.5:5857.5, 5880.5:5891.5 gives 0.92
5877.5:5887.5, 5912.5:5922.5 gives 0.97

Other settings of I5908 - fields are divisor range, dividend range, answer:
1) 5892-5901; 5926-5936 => 1.33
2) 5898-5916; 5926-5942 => 1.07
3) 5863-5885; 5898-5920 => 0.91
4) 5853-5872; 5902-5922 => 0.95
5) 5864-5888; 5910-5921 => 0.95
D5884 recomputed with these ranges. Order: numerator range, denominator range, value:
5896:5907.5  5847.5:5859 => 0.85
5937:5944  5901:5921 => 1.06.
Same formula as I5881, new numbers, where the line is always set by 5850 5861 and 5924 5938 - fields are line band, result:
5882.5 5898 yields 2.55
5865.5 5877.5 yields -0.29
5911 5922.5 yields 0.26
